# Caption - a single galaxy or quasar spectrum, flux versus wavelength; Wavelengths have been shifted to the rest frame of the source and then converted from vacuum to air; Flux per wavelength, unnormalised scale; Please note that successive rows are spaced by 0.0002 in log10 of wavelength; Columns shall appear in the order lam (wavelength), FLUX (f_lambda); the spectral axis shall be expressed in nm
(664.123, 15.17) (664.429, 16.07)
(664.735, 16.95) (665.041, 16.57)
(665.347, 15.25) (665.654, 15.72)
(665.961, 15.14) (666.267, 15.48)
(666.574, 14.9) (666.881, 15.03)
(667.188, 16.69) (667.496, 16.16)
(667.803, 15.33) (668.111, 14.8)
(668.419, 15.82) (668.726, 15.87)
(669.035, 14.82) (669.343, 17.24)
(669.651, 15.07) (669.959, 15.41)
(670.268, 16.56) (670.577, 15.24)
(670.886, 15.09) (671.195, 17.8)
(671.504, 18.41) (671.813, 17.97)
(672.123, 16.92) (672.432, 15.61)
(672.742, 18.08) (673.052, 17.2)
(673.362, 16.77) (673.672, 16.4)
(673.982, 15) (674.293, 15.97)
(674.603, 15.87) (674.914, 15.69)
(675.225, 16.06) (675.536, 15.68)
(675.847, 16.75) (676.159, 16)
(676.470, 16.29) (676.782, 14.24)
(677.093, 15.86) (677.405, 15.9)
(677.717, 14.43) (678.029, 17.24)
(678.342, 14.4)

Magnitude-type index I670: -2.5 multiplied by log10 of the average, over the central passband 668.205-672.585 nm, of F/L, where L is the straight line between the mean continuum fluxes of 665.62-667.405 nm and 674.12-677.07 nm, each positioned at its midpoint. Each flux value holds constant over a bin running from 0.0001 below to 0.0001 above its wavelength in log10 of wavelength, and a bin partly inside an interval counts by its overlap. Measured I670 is -0.04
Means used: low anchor 15.5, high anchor 15.8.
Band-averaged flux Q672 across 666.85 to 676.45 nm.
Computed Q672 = 16.2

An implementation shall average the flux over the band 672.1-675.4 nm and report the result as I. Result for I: 16.3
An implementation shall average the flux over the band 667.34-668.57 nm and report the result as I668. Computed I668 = 15.5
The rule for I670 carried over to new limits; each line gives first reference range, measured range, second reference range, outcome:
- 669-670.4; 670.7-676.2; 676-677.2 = -0.05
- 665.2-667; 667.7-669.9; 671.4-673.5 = 0.04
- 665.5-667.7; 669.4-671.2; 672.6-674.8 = 0.02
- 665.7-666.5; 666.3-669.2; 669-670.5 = 0.01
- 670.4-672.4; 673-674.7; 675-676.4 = 0.02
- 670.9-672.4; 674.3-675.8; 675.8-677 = 0.02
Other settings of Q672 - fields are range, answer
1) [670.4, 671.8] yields 16.8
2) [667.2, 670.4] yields 15.7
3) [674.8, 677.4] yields 15.8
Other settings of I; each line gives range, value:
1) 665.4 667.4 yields 15.5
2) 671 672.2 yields 17.7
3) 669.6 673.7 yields 16.7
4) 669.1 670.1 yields 15.8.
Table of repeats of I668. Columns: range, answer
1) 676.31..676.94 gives 15.3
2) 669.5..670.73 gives 15.6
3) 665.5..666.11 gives 15.4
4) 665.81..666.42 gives 15.3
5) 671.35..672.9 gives 17.4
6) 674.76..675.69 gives 15.8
